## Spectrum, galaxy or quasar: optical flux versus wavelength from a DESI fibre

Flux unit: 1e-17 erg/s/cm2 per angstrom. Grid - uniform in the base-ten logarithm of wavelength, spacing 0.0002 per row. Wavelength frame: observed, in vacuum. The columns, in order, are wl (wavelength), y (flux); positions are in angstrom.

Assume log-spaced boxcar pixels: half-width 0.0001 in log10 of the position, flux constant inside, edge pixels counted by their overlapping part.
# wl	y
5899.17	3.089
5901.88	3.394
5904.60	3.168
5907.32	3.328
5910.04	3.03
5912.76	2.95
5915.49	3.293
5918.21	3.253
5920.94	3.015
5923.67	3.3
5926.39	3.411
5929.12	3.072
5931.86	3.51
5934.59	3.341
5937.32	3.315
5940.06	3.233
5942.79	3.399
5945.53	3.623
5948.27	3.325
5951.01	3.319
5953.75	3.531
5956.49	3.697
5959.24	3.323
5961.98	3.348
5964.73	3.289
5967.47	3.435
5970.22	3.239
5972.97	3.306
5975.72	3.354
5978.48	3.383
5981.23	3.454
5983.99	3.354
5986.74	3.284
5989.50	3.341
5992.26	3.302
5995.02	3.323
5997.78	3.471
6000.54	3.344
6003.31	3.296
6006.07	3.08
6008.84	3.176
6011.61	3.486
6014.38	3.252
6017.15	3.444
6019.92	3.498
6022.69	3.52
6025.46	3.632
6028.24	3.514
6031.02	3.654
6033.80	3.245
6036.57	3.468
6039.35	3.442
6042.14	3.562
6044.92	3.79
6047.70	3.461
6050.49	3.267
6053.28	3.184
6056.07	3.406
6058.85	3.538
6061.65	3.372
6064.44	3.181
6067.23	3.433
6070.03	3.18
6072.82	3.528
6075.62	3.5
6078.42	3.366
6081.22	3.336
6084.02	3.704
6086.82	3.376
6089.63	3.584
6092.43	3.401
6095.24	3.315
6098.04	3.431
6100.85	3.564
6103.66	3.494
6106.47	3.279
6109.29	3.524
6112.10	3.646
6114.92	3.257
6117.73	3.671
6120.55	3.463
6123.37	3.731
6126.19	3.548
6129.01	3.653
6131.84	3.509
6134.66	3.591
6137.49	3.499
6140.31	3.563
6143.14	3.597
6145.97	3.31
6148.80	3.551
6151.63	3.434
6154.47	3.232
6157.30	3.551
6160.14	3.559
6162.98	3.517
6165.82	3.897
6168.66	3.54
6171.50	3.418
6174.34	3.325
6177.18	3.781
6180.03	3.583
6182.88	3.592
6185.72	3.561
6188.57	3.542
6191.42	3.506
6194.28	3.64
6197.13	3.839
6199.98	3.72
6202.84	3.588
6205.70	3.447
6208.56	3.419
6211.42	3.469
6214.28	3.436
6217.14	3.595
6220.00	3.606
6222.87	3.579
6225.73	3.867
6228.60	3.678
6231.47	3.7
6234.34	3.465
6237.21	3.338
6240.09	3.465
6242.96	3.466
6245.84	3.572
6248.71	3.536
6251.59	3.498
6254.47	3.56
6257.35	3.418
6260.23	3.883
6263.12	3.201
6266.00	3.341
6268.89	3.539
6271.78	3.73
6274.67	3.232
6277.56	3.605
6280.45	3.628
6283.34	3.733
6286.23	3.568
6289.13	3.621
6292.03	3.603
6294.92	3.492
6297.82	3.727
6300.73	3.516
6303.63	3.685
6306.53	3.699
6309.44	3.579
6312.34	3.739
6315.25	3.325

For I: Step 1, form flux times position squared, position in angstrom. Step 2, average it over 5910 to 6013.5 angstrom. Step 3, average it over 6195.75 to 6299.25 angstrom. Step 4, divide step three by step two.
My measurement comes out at 1.18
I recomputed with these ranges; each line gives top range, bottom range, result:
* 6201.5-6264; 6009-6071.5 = 1.10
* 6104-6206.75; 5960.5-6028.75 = 1.11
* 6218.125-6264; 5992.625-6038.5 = 1.13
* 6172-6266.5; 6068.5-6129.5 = 1.06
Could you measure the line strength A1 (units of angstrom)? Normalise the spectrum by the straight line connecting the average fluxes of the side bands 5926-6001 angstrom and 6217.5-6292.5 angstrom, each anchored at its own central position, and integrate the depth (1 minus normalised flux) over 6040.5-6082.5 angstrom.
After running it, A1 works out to 0.3 angstrom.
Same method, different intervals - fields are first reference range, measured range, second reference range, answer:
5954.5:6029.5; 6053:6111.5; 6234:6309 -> 0.2 angstrom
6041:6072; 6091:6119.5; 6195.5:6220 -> 0.0 angstrom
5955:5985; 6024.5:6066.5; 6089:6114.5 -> -0.2 angstrom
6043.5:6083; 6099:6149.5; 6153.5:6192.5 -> -0.6 angstrom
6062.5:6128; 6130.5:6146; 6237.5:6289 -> -0.2 angstrom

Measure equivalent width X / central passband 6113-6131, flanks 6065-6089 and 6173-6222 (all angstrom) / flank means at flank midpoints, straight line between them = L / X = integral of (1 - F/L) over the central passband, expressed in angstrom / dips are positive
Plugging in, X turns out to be -0.4 angstrom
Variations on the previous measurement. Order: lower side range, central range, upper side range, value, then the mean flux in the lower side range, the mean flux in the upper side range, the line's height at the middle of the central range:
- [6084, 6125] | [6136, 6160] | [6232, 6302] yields 0.2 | 3.49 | 3.53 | 3.5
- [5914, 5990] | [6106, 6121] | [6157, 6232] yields 0.1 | 3.35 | 3.59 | 3.51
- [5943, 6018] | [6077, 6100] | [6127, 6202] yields 0.2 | 3.36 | 3.56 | 3.48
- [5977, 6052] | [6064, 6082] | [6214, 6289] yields 0.4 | 3.41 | 3.55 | 3.44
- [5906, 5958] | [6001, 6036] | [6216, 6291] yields -0.2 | 3.31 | 3.55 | 3.38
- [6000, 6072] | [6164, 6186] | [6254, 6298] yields -0.6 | 3.4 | 3.55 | 3.49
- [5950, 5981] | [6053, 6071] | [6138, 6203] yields 0.7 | 3.39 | 3.56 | 3.47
